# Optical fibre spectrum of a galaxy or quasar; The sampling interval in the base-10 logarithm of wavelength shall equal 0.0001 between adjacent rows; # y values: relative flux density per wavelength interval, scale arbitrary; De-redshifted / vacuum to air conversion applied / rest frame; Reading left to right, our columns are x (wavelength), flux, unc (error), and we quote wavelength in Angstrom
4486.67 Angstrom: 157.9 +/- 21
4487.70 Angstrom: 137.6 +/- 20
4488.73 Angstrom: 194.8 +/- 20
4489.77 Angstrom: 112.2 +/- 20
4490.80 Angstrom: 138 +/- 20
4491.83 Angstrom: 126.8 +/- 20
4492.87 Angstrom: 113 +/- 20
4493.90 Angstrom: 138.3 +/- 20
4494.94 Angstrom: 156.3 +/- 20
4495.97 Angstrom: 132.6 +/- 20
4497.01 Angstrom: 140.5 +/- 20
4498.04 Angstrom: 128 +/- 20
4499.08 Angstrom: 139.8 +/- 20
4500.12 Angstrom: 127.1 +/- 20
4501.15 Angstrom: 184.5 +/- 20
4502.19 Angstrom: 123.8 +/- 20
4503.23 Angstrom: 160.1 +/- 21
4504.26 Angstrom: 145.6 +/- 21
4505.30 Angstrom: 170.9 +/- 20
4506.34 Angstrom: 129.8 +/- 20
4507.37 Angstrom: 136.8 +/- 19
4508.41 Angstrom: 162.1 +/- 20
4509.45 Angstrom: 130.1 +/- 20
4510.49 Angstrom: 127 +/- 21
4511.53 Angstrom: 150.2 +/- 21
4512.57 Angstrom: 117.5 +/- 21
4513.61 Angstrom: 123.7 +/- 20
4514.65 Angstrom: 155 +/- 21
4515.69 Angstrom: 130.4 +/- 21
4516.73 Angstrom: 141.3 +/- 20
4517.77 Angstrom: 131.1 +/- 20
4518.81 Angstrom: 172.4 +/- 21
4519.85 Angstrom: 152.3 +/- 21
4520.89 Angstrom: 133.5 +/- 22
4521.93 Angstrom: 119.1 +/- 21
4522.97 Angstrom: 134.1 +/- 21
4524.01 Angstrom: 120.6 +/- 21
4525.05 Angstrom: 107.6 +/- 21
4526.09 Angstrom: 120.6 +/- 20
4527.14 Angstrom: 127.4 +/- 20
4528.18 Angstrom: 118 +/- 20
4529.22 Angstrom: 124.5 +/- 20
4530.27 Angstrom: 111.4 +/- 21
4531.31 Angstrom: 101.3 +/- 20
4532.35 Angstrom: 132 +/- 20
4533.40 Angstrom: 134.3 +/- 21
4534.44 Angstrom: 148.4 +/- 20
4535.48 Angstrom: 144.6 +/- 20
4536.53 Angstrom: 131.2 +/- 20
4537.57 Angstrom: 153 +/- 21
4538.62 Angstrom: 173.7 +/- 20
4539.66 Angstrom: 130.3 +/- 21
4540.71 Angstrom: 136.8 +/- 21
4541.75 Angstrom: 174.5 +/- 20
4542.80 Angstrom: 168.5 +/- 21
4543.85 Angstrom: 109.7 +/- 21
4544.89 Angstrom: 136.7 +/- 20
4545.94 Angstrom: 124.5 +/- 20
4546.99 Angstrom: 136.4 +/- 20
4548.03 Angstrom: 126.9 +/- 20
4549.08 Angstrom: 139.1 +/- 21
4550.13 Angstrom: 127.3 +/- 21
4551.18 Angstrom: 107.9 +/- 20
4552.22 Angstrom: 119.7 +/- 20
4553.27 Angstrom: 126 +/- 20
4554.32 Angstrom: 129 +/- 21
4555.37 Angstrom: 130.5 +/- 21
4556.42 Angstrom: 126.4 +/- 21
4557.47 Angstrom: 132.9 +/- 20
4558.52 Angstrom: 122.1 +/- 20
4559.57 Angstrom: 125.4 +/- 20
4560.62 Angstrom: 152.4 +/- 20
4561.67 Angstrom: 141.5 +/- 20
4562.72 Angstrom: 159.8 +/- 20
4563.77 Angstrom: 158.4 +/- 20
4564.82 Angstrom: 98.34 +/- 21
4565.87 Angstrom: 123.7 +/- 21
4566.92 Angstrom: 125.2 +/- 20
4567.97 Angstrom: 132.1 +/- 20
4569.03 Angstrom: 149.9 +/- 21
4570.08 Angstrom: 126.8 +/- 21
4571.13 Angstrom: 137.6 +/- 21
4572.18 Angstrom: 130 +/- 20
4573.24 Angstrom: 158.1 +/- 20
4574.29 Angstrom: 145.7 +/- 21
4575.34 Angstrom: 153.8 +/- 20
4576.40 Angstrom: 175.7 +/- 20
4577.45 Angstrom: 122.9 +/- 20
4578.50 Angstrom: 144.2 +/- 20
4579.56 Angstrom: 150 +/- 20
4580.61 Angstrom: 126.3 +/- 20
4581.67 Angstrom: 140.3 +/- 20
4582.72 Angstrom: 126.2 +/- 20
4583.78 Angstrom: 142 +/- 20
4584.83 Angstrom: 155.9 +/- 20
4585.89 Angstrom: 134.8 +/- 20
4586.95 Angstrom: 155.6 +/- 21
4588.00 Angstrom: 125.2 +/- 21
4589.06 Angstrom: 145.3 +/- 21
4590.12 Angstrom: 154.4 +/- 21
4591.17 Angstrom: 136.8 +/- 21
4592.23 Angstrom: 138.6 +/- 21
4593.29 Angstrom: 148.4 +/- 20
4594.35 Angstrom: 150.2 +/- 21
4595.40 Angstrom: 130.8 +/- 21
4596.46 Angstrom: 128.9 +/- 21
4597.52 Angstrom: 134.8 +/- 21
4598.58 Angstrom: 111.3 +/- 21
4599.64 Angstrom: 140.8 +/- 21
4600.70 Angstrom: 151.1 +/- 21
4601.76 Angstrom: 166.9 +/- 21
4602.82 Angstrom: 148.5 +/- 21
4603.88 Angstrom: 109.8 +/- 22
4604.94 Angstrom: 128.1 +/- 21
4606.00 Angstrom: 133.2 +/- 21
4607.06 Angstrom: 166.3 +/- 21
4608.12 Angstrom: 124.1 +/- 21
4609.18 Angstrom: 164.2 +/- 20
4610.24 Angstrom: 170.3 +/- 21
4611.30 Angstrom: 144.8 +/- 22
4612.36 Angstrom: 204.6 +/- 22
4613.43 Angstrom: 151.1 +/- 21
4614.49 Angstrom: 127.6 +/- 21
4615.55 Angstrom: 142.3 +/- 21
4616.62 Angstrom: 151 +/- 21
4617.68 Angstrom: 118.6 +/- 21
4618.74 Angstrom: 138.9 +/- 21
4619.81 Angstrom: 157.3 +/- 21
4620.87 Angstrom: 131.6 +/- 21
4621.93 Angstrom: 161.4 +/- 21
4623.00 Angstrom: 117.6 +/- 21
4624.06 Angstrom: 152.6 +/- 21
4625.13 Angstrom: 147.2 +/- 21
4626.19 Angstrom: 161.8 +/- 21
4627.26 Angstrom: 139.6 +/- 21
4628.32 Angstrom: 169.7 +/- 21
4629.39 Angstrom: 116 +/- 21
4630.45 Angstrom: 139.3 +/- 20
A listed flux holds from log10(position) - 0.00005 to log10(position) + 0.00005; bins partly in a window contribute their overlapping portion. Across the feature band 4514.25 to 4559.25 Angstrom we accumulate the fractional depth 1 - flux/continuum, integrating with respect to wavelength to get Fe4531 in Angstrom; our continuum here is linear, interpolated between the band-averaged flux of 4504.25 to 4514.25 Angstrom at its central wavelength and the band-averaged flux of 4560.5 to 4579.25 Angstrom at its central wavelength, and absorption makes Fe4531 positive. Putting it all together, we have 2.2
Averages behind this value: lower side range 139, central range 133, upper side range 141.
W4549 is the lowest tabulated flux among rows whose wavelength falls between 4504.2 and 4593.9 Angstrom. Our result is 98.34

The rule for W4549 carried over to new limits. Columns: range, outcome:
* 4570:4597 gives 122.9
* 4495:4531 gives 107.6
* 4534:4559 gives 107.9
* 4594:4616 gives 109.8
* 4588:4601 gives 111.3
